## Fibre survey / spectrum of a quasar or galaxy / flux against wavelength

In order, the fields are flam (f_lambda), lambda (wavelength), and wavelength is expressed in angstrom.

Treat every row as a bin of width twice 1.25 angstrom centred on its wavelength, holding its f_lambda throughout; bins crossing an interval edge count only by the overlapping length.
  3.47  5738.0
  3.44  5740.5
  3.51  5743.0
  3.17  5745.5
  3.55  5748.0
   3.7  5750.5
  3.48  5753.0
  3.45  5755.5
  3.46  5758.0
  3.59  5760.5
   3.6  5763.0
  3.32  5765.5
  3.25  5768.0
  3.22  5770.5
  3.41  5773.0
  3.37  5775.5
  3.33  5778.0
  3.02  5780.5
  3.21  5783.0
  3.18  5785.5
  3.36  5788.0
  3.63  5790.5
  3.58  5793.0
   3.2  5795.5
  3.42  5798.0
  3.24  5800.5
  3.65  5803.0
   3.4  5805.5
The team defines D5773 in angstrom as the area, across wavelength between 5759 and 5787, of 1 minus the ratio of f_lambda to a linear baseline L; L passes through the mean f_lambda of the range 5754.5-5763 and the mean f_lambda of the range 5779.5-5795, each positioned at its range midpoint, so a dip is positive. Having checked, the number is 0.8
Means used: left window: 3.52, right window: 3.33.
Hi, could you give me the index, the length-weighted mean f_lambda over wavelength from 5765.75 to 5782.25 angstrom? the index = 3.27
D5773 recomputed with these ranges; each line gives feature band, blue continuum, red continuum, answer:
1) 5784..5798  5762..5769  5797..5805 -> 0.1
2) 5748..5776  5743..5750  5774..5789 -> -0.9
